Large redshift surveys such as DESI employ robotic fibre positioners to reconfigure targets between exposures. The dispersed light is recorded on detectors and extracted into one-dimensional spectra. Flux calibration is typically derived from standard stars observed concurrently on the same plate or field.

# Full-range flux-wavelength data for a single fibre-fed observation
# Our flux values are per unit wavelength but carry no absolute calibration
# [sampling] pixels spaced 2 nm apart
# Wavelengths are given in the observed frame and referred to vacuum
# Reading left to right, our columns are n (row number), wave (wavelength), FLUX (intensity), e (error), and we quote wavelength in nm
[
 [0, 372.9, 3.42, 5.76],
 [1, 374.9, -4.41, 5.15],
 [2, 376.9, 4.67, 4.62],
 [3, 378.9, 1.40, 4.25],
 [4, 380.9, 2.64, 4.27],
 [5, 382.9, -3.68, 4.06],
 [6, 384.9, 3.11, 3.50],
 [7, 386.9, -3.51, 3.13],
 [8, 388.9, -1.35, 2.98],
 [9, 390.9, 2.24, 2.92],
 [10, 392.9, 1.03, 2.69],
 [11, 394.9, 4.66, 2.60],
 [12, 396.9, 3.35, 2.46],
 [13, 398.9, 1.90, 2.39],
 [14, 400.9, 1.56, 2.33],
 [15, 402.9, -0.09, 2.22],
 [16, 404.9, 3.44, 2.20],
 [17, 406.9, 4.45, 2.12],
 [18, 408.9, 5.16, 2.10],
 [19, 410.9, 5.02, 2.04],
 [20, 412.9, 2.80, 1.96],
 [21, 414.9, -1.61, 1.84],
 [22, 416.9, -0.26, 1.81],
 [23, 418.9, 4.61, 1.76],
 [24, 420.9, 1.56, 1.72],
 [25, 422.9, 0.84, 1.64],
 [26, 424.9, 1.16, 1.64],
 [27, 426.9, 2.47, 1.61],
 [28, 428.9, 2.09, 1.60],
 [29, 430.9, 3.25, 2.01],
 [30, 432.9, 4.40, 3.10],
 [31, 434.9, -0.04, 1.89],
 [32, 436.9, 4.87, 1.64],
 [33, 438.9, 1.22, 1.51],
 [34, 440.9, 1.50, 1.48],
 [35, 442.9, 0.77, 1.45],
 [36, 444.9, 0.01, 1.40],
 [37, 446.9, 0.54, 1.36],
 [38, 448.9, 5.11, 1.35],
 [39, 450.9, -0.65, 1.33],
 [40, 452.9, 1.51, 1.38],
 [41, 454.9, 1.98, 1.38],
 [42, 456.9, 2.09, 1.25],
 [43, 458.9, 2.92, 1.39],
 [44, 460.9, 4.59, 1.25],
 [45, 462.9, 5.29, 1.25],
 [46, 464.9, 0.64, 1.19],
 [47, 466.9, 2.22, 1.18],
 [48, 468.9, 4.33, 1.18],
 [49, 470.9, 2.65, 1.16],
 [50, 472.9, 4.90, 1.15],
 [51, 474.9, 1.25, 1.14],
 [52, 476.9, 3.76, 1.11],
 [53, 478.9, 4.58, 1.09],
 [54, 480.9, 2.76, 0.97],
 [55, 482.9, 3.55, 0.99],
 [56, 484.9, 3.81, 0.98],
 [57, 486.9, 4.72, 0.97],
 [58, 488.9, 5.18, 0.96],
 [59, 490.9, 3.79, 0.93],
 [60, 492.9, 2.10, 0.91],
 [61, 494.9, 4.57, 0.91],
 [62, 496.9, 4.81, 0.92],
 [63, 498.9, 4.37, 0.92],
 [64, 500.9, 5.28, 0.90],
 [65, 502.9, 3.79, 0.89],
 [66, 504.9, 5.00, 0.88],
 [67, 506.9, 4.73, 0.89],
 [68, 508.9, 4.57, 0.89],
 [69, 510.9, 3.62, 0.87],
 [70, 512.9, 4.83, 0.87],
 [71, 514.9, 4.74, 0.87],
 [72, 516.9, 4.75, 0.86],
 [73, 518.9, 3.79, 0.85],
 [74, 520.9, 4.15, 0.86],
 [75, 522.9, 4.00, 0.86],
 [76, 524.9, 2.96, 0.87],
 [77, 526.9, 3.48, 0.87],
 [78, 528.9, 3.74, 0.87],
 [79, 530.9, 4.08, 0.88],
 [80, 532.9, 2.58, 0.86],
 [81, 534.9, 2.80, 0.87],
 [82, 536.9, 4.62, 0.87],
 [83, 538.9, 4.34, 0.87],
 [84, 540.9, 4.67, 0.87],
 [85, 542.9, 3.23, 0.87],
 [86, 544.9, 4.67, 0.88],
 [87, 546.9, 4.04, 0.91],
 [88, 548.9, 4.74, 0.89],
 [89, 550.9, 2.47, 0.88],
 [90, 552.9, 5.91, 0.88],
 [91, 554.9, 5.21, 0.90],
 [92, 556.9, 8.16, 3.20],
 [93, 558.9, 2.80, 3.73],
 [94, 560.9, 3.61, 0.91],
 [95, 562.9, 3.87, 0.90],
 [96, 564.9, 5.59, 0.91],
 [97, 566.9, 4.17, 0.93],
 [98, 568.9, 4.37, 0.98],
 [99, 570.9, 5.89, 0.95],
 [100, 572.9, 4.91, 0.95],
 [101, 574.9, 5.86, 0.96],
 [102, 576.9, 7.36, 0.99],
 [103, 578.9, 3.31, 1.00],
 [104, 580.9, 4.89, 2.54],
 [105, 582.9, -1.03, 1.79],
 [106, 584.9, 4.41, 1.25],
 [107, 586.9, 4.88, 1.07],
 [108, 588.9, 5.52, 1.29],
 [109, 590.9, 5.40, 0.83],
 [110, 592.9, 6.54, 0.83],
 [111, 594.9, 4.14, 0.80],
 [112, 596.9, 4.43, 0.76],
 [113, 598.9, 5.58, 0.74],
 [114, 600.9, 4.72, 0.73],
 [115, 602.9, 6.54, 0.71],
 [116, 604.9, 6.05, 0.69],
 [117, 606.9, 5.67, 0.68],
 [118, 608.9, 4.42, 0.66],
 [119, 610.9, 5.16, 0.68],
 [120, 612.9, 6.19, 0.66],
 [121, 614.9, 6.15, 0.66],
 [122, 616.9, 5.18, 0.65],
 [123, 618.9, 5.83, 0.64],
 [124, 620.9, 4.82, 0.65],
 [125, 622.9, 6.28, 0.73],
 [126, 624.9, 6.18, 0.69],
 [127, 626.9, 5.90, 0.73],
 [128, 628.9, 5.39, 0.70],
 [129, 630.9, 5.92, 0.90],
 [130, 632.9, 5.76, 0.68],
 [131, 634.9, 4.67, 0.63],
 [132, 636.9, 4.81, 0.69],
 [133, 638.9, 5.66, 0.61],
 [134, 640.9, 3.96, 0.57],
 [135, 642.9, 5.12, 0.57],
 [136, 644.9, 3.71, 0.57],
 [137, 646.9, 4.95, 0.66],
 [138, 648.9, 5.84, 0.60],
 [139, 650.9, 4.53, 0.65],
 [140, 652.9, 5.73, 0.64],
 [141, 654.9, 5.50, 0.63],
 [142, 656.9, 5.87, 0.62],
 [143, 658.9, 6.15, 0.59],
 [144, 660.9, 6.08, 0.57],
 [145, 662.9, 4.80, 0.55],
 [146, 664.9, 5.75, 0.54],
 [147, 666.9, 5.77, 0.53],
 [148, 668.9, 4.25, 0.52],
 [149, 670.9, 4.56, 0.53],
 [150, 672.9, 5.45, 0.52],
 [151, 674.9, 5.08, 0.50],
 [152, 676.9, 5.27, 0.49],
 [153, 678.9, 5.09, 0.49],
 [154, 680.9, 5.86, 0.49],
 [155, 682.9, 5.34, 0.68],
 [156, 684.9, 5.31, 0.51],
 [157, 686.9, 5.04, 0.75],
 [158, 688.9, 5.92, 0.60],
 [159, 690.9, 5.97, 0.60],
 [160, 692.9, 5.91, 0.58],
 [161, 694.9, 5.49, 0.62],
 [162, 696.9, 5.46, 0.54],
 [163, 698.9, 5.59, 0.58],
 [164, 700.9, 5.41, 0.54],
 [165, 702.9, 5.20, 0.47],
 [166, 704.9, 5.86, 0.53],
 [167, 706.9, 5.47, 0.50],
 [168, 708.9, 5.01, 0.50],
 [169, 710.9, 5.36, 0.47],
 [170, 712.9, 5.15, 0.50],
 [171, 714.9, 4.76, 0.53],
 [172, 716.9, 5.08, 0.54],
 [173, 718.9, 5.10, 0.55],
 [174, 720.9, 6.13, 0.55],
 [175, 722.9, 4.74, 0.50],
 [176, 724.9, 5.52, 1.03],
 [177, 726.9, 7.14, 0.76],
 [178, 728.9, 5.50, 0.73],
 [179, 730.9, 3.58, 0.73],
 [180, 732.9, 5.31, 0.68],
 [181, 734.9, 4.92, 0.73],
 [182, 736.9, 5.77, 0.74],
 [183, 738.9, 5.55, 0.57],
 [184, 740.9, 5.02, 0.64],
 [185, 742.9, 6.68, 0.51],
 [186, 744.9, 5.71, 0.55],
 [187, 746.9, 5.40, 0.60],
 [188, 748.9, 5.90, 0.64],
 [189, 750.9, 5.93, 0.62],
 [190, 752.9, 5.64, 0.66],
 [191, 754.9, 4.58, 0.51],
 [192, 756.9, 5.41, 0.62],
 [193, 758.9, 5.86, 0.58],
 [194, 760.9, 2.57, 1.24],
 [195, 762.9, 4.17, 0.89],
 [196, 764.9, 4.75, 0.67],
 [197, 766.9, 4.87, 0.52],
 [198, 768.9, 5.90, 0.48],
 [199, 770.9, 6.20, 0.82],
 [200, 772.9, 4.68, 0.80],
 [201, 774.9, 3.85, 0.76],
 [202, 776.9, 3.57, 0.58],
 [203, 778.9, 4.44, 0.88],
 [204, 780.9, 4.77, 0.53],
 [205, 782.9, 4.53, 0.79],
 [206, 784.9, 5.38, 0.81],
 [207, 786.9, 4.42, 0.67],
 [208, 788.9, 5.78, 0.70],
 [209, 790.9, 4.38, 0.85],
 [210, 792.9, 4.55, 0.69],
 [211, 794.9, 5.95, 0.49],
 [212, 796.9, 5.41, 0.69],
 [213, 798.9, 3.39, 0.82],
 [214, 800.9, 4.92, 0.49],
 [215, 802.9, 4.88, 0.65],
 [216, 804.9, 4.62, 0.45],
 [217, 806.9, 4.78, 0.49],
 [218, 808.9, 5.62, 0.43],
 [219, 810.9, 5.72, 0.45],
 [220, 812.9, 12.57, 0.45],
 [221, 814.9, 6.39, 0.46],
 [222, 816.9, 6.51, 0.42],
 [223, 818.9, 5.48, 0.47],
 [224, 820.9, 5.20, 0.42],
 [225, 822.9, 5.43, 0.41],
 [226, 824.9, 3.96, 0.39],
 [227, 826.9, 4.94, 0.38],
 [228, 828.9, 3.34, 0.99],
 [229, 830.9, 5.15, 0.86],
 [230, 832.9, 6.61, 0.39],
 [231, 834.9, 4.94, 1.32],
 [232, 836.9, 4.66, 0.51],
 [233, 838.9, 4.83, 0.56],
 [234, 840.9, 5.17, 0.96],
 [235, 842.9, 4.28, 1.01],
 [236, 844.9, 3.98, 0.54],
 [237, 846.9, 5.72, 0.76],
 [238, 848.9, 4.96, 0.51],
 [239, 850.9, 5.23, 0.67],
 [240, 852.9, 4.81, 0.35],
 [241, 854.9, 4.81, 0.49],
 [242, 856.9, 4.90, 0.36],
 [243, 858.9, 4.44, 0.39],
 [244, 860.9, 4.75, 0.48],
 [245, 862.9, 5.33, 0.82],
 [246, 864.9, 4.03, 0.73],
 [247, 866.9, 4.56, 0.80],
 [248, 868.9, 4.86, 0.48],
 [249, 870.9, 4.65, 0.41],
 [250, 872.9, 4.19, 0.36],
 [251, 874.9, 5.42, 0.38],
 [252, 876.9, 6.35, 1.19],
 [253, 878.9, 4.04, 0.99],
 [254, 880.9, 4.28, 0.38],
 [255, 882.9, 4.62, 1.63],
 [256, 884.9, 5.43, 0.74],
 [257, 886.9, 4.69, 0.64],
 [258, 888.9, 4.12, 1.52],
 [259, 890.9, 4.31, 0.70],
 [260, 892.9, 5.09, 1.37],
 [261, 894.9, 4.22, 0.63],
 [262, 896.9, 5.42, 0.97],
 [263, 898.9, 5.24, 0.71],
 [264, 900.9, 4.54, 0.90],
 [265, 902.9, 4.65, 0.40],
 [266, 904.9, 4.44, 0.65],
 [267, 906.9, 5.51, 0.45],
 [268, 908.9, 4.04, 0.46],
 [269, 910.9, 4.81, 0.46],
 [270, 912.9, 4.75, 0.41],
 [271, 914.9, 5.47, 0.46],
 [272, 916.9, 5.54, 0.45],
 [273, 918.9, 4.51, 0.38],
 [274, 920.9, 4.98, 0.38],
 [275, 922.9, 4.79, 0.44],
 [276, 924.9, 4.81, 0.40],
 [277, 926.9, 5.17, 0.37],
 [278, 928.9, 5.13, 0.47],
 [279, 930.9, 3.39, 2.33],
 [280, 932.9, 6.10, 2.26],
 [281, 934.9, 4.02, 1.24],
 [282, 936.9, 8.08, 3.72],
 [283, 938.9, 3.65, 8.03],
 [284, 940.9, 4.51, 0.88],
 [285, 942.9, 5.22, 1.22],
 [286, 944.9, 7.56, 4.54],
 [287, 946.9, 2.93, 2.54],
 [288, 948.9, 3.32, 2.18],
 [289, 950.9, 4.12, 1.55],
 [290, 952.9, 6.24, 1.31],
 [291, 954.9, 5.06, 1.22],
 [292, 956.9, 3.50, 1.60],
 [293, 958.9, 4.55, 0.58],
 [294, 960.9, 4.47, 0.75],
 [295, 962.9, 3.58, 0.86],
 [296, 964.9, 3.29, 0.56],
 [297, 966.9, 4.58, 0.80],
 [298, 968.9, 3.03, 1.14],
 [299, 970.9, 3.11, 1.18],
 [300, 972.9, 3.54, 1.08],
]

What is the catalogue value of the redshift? 0.24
